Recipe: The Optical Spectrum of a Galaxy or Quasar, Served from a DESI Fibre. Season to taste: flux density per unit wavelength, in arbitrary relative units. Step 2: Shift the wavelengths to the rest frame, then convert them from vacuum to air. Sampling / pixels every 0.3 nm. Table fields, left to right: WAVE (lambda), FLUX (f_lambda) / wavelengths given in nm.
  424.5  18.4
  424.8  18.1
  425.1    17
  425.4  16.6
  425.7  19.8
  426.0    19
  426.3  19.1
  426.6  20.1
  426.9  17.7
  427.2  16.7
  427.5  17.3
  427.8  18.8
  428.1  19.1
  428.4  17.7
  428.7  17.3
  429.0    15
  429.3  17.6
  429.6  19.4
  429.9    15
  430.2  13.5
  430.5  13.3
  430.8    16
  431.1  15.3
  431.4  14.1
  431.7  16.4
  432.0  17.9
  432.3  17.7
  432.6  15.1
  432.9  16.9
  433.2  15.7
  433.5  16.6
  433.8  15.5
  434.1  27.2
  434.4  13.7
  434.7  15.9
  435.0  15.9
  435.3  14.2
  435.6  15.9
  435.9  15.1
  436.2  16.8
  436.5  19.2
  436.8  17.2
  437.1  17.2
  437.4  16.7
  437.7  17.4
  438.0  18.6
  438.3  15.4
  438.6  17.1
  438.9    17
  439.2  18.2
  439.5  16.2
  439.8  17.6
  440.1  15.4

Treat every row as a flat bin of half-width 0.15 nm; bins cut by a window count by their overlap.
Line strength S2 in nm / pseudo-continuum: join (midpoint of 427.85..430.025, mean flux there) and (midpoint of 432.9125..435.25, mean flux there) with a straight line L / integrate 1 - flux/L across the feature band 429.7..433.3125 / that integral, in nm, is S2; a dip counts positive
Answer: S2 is 0.34 nm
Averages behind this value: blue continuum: 17.4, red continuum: 17.1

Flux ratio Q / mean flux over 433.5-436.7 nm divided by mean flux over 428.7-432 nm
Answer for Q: 1.1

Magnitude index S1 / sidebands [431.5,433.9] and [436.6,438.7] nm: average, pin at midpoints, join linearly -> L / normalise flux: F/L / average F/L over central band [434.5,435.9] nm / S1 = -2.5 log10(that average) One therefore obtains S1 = 0.10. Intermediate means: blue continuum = 16.4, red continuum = 17.1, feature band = 15.4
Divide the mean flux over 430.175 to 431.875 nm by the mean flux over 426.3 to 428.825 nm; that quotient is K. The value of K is 0.82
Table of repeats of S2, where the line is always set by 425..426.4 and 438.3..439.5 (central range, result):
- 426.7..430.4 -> 0.20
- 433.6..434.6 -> -0.06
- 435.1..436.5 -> 0.11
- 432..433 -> 0.05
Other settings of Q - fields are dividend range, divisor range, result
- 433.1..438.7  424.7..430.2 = 0.95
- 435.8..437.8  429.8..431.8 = 1.16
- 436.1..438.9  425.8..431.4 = 1.01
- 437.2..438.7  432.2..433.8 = 1.05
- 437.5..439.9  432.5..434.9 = 1.00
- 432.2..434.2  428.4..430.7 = 1.10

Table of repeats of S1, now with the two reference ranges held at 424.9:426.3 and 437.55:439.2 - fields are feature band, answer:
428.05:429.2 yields 0.05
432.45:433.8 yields 0.10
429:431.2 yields 0.14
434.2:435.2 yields 0.12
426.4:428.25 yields -0.01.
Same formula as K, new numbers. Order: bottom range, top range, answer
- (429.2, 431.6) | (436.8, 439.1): 1.10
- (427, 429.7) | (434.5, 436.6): 0.91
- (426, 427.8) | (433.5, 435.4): 0.93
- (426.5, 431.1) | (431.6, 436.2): 0.99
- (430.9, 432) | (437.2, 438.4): 1.09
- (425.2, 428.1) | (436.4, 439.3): 0.95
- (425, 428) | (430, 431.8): 0.81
